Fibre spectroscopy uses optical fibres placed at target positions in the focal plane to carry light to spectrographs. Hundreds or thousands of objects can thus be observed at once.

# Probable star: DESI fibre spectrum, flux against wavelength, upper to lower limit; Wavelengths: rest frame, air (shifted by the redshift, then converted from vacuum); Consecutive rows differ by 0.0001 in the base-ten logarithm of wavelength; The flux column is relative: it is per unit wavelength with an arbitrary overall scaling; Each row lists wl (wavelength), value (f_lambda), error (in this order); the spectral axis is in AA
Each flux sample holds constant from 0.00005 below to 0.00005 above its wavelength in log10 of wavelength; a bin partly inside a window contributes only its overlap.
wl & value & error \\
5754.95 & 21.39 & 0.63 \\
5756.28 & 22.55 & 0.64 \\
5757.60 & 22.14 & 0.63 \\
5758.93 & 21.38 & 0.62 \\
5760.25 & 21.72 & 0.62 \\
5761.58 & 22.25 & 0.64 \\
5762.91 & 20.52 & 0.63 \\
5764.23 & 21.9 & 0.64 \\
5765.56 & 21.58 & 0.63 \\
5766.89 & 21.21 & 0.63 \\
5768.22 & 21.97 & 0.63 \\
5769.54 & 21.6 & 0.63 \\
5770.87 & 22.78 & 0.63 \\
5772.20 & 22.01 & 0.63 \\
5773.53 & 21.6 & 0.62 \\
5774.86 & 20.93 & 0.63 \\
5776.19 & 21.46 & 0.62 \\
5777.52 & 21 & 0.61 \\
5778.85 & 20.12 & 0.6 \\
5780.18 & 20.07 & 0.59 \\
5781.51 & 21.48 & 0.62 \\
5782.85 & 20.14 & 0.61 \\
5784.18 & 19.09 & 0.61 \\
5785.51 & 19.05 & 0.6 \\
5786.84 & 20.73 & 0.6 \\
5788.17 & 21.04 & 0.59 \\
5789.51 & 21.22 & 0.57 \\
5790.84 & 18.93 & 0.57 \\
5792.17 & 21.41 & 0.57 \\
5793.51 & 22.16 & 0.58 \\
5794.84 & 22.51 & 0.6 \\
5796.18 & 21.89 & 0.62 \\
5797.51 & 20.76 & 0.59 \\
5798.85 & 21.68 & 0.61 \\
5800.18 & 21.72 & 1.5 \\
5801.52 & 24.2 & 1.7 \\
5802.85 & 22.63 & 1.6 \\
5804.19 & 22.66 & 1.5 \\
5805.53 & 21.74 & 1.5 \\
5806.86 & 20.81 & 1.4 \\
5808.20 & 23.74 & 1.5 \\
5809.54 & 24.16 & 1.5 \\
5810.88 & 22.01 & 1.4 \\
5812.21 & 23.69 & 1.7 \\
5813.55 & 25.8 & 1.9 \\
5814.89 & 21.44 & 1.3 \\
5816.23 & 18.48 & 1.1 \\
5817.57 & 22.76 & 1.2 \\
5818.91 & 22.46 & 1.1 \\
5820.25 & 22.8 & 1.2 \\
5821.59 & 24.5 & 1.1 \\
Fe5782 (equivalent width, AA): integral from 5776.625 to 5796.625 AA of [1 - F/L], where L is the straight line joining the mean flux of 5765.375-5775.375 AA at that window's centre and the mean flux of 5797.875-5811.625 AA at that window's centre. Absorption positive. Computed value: 1.25 AA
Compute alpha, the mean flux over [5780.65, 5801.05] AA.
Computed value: 20.9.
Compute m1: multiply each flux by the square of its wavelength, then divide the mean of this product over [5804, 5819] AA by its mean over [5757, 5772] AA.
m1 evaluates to 1.1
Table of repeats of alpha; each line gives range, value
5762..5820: 21.6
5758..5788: 21.1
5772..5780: 21.1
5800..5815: 23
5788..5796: 21.2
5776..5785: 20.4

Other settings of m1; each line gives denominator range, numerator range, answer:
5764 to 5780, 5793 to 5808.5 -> 1.04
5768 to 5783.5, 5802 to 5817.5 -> 1.07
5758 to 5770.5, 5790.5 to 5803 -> 1.02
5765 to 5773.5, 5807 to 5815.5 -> 1.08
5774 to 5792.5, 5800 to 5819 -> 1.11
